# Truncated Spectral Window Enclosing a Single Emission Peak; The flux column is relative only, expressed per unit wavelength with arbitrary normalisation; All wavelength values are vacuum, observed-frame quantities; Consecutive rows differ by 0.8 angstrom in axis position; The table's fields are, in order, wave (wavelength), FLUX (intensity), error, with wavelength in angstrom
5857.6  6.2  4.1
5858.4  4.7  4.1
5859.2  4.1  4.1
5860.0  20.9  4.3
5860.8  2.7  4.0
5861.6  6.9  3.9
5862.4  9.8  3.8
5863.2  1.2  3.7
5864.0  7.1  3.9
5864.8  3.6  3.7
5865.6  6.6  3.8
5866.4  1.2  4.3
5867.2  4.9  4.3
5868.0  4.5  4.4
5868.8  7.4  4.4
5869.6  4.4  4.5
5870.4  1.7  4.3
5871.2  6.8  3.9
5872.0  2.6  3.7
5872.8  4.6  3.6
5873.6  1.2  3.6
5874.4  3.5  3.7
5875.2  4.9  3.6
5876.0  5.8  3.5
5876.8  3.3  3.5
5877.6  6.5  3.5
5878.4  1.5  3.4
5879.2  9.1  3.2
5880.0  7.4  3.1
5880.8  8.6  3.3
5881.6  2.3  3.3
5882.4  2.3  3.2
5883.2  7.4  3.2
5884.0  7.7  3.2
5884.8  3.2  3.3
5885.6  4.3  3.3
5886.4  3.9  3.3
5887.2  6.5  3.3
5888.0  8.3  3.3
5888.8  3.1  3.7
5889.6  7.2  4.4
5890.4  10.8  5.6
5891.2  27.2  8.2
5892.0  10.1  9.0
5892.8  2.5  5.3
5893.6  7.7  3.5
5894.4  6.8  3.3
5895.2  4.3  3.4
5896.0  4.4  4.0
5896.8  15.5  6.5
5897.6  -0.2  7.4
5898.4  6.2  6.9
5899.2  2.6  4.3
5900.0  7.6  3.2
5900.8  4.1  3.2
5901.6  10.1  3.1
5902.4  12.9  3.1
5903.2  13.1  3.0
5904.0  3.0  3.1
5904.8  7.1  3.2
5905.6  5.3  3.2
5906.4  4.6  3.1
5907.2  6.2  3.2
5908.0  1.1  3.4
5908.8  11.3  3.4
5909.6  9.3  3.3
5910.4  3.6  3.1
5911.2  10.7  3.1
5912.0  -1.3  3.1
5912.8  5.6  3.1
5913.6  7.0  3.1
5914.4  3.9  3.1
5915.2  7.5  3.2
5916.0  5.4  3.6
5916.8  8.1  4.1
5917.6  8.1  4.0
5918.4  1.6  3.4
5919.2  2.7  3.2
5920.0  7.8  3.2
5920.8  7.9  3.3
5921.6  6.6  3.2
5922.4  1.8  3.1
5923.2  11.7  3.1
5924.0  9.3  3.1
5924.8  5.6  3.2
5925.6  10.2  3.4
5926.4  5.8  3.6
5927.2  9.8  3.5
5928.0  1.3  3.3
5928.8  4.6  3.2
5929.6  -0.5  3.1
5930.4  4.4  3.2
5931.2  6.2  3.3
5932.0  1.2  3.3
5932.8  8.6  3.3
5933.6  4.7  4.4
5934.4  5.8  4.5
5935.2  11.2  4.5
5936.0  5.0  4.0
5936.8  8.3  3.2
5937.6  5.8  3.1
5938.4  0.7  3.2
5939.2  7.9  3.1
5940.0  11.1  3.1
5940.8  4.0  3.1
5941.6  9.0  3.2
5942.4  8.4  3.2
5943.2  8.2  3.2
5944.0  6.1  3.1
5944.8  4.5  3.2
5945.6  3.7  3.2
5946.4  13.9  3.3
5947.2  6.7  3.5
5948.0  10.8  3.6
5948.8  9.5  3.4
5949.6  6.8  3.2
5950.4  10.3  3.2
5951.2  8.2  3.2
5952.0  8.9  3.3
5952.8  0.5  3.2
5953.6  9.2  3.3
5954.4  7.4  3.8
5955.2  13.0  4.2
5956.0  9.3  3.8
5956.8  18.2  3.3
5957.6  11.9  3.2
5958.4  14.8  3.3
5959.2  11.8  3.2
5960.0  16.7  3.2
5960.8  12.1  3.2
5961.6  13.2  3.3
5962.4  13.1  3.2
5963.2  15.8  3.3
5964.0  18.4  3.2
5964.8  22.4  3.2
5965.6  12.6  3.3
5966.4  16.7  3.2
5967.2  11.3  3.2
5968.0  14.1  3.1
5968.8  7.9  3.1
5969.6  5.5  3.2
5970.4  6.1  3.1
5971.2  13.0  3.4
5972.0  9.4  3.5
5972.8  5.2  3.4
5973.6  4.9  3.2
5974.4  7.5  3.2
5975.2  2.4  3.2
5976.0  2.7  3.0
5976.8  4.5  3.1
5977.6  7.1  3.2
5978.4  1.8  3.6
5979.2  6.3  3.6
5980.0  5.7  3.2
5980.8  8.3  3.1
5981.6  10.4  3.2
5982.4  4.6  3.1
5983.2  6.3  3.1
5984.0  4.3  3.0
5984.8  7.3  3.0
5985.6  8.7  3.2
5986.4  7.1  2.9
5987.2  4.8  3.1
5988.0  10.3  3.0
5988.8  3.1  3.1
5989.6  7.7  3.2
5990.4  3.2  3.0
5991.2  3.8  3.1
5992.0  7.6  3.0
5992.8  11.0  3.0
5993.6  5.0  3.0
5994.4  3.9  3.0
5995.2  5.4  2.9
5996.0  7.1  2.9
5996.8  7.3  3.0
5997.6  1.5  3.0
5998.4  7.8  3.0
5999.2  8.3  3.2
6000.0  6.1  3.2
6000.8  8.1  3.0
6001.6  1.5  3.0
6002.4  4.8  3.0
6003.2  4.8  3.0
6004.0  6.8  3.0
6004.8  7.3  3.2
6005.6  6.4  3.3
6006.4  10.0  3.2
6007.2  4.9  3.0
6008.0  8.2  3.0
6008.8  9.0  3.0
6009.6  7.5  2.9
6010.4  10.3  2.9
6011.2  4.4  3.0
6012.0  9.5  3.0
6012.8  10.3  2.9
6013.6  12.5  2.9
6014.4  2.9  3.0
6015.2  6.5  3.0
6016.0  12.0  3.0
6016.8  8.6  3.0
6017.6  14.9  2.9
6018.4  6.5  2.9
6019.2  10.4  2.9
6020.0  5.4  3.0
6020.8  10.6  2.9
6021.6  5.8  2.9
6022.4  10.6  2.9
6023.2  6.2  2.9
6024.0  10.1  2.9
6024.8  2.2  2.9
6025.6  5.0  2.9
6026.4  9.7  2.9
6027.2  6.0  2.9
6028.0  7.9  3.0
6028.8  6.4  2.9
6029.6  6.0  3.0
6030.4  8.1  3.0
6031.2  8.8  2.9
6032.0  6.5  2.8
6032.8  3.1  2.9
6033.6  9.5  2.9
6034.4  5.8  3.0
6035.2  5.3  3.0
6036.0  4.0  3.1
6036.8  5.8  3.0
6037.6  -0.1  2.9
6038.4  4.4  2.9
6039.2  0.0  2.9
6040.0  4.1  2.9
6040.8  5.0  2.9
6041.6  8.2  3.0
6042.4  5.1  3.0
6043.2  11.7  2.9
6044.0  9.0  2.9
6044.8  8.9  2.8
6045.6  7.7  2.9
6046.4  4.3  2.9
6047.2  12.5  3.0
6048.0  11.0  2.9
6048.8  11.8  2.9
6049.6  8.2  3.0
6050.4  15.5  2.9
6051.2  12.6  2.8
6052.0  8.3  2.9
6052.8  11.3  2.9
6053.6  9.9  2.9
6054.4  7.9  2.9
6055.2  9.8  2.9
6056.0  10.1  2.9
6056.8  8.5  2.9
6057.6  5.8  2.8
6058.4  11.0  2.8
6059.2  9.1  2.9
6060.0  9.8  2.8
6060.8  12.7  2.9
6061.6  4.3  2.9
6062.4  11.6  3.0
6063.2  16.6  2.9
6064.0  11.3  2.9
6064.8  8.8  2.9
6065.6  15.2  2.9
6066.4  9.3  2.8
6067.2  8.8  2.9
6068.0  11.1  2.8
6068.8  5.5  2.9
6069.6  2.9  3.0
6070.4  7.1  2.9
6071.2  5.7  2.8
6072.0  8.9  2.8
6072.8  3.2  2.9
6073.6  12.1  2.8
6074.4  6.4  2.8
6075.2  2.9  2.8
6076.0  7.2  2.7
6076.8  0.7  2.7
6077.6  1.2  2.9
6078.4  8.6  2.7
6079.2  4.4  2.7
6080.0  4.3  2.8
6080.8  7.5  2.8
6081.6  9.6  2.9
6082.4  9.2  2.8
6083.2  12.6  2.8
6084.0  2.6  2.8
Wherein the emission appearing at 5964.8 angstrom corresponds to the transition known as [O II]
